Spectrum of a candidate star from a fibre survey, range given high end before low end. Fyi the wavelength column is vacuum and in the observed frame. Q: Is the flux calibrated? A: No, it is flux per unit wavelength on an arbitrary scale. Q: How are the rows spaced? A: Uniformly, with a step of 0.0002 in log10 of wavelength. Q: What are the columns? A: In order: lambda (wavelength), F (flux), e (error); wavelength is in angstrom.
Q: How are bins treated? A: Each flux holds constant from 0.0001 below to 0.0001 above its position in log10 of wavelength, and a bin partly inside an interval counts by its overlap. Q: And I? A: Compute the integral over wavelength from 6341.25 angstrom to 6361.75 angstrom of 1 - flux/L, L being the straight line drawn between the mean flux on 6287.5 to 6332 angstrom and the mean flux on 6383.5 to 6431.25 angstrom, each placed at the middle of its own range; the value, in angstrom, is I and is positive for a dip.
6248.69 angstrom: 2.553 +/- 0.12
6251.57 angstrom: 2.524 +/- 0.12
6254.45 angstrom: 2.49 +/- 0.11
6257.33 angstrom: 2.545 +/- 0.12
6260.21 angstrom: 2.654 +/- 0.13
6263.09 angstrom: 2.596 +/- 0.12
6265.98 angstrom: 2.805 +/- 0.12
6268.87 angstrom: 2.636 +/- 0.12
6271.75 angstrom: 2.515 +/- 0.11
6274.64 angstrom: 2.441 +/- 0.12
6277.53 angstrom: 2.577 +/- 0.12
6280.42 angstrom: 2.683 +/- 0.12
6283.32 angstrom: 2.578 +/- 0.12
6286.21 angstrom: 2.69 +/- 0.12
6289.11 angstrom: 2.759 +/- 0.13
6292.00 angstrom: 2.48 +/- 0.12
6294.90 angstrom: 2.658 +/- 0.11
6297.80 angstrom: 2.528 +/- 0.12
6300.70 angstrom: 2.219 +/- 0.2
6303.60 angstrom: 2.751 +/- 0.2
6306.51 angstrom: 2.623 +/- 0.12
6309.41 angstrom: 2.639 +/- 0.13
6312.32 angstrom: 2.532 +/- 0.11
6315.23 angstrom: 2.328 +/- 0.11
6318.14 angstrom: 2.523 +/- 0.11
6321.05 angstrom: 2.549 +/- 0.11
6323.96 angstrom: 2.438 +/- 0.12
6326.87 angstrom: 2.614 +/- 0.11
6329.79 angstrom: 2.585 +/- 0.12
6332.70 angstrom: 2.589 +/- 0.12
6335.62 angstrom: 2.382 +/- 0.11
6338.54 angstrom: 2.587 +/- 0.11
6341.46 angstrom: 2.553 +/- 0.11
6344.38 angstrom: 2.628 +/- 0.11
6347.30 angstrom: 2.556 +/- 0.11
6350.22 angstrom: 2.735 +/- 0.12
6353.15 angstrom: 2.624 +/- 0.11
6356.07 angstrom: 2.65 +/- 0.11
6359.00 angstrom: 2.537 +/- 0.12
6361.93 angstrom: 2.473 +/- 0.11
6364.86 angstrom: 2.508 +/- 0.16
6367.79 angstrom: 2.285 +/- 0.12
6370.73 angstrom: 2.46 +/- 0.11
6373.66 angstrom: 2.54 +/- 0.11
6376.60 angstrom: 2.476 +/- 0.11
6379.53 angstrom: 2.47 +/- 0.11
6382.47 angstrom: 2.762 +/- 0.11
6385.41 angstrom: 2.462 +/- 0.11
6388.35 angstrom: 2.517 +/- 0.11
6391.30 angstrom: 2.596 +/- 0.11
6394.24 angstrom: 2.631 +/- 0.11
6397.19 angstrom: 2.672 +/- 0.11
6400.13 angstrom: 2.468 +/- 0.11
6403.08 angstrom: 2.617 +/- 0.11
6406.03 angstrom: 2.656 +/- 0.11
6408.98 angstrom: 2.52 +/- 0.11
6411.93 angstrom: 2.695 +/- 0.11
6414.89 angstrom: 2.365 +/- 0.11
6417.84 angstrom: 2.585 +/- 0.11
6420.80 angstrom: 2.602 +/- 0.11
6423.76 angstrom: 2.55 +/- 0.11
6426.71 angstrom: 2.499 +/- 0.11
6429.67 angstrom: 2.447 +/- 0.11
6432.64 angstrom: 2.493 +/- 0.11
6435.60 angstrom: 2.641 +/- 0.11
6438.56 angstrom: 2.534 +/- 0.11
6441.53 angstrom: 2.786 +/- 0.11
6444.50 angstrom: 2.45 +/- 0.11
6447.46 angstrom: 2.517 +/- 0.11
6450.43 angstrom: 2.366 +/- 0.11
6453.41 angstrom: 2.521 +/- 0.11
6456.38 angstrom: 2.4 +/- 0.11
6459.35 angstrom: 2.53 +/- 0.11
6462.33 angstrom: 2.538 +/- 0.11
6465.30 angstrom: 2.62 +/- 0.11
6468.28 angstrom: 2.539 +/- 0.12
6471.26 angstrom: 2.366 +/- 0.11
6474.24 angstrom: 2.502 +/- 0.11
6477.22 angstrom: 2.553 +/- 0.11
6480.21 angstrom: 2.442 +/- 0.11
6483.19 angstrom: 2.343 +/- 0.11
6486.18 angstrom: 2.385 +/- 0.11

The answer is -0.44 angstrom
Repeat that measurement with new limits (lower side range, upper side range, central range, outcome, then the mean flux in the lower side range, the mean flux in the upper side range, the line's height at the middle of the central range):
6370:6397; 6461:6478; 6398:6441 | -0.3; 2.55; 2.52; 2.54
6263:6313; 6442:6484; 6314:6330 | 0.4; 2.6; 2.49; 2.57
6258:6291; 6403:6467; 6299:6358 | 1.0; 2.63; 2.54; 2.6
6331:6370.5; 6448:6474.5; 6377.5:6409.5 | -0.7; 2.54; 2.49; 2.52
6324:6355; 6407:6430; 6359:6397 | 0.6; 2.58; 2.54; 2.56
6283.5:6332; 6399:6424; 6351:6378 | 0.5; 2.56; 2.56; 2.56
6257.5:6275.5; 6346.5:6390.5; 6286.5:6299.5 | -0.1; 2.61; 2.54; 2.59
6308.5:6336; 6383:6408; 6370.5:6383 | 0.2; 2.52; 2.58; 2.57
